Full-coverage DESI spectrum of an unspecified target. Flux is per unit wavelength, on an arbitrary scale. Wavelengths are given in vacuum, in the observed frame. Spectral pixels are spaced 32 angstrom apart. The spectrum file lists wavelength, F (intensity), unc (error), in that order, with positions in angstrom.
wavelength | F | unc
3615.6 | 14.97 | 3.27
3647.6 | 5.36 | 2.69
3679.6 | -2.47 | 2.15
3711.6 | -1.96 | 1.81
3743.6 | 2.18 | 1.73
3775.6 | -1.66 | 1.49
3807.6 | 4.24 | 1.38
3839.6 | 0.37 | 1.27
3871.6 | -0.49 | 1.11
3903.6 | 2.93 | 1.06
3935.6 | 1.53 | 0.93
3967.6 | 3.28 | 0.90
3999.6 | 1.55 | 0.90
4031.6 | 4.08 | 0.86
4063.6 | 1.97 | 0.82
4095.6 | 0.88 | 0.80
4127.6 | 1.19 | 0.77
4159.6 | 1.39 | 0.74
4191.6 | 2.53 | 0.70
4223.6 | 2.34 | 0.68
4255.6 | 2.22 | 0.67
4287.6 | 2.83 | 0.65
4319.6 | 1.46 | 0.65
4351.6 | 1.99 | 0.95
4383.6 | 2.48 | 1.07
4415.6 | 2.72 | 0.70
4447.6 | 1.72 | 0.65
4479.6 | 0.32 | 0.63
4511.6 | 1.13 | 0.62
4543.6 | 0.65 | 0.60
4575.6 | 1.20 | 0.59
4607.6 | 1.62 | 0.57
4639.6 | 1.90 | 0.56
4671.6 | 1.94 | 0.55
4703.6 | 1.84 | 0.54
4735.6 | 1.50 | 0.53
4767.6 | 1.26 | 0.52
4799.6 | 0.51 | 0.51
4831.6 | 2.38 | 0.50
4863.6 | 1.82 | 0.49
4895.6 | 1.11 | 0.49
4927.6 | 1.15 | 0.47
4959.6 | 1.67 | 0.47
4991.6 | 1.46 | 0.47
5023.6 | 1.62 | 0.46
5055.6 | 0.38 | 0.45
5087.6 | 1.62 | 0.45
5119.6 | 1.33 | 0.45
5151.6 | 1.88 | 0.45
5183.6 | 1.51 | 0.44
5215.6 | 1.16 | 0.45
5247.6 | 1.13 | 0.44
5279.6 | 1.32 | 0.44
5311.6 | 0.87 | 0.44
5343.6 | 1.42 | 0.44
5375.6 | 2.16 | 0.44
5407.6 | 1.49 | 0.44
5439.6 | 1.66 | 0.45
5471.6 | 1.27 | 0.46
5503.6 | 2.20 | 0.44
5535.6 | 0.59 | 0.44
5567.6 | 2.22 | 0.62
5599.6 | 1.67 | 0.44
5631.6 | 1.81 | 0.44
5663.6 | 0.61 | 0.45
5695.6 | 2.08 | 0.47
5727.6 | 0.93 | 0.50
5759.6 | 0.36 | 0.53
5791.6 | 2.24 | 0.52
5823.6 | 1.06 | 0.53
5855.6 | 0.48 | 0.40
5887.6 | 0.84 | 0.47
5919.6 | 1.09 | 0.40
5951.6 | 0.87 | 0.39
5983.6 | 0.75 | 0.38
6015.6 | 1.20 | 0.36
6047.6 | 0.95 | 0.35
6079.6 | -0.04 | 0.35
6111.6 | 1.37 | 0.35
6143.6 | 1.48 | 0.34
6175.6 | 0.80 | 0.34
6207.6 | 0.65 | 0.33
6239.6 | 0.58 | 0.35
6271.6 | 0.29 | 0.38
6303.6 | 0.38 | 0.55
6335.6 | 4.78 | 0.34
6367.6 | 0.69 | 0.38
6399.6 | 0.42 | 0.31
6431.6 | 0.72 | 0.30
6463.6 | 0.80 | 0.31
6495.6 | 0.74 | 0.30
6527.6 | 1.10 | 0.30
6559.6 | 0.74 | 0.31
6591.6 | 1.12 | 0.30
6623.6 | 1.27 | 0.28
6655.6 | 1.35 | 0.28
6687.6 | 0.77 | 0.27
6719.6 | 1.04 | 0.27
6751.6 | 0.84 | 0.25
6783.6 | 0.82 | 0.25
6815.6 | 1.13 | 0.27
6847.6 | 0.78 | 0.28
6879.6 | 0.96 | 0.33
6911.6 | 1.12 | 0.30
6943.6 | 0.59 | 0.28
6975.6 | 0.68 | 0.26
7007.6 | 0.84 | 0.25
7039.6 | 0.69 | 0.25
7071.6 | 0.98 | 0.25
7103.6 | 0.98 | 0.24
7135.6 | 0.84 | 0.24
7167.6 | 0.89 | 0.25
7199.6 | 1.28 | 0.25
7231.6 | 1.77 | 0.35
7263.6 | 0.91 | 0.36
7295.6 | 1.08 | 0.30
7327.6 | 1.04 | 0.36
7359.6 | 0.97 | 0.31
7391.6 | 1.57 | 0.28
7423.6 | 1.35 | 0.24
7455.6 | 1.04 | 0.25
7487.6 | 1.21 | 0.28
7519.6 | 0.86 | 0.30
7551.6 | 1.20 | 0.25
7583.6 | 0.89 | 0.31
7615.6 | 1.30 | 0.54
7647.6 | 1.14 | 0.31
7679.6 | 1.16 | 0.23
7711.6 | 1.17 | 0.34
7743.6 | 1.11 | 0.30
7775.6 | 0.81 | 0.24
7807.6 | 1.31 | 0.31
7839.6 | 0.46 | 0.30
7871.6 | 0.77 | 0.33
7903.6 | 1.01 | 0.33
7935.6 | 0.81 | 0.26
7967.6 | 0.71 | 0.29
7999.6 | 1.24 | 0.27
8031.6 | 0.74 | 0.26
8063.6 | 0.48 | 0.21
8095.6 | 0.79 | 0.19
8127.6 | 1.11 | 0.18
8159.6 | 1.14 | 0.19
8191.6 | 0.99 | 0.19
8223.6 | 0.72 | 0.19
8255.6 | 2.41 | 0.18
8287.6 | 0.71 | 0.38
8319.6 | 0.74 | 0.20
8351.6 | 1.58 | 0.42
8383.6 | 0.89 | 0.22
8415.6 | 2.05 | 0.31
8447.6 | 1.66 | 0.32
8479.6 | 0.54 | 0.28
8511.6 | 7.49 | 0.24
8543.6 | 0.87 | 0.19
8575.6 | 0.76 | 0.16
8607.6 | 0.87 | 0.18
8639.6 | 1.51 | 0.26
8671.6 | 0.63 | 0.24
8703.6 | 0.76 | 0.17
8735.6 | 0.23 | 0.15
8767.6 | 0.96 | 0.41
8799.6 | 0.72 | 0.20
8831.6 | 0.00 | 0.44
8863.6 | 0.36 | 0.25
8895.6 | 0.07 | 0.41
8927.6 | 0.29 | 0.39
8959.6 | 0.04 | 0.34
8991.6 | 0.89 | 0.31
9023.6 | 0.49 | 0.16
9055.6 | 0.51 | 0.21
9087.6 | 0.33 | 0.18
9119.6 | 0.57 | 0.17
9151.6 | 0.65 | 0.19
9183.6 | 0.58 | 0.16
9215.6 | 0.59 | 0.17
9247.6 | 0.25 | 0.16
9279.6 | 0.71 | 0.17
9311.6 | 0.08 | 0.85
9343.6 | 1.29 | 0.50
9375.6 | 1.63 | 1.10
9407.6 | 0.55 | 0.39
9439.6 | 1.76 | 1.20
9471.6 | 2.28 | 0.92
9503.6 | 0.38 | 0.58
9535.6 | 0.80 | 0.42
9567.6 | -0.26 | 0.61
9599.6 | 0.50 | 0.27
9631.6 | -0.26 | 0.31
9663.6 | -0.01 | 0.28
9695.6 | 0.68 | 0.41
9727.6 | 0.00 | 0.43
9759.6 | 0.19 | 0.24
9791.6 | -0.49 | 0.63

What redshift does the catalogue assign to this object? 0.700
